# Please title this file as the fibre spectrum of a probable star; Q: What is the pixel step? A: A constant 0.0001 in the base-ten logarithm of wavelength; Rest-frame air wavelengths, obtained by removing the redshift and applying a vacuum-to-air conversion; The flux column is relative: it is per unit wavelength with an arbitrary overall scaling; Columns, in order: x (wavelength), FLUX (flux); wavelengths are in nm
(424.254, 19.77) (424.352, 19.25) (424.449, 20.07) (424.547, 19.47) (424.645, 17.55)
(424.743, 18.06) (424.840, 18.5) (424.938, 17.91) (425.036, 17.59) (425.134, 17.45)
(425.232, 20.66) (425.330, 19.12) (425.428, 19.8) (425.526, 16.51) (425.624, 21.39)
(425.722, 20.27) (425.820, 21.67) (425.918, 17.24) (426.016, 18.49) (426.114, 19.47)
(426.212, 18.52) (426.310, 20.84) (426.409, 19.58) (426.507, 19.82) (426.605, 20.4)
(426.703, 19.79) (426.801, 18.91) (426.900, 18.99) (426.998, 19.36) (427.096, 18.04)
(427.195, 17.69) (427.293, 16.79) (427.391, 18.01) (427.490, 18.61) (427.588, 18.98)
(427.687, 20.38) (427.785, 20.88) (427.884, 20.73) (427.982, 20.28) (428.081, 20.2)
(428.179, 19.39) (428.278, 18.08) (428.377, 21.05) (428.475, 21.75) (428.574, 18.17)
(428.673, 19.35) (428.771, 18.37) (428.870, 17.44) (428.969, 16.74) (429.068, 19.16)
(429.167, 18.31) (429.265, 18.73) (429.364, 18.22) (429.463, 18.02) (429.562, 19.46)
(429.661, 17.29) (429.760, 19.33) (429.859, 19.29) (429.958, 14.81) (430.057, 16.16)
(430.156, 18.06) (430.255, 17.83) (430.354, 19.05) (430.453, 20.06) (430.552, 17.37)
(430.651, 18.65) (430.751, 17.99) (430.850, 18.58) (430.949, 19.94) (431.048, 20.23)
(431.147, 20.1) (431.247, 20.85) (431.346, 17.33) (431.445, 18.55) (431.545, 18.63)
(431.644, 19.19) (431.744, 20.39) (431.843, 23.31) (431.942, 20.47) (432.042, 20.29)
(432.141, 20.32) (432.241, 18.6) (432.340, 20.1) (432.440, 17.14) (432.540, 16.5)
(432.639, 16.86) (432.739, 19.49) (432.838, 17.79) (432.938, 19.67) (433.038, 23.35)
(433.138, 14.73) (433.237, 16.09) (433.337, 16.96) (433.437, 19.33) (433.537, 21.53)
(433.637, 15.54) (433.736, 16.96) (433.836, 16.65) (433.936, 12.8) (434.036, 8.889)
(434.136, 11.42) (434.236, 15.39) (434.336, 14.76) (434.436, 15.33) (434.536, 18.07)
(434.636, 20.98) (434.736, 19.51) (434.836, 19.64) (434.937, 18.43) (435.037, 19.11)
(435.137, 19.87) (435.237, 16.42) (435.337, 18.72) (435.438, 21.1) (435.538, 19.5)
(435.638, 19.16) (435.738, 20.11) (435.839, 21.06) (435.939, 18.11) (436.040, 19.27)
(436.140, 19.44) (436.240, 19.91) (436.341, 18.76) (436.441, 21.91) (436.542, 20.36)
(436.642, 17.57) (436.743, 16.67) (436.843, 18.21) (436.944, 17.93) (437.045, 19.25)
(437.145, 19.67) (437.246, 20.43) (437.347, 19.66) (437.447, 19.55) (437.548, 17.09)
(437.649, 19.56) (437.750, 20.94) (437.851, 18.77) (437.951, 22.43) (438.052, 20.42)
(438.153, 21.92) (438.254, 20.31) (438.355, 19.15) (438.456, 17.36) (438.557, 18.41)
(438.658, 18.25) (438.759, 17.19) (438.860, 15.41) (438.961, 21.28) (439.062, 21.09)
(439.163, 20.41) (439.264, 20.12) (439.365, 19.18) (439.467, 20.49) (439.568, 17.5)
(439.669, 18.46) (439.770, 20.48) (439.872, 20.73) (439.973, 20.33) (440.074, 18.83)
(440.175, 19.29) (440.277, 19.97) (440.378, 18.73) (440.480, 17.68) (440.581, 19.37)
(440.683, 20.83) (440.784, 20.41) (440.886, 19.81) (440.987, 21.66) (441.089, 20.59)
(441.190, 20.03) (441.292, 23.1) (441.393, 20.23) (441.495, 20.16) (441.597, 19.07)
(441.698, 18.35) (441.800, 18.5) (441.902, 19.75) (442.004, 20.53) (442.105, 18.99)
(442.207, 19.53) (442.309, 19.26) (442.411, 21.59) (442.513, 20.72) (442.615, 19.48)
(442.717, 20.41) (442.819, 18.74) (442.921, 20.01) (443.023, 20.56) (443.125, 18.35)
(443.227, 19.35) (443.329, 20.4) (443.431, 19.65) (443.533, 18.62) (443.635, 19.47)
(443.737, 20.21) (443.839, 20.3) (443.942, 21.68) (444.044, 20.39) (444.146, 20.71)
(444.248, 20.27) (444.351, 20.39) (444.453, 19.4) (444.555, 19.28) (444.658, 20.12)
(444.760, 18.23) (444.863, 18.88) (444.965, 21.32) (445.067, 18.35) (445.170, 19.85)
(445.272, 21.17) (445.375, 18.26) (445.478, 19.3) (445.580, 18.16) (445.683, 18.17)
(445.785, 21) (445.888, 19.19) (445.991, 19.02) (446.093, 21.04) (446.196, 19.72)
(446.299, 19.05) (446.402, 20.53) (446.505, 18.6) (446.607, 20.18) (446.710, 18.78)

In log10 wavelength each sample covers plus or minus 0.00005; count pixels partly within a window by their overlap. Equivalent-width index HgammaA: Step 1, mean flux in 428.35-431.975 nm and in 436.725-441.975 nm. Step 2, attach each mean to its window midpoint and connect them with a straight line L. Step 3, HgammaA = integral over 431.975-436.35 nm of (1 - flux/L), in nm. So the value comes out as 0.25 nm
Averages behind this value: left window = 18.9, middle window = 18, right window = 19.5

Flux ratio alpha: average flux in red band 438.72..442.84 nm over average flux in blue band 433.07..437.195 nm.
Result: 1.1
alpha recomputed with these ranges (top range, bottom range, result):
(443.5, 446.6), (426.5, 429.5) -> 1.03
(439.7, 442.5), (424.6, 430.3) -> 1.06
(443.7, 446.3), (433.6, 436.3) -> 1.12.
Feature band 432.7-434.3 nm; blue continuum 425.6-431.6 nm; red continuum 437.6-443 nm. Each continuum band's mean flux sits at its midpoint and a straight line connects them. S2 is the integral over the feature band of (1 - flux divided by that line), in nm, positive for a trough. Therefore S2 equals 0.22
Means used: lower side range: 19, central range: 16.6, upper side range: 19.7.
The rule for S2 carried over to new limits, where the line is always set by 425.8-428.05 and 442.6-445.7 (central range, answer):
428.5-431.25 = 0.122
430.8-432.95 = 0.011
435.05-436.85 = 0.021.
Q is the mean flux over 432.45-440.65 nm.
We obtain 18.6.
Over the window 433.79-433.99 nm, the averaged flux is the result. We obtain 14.6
